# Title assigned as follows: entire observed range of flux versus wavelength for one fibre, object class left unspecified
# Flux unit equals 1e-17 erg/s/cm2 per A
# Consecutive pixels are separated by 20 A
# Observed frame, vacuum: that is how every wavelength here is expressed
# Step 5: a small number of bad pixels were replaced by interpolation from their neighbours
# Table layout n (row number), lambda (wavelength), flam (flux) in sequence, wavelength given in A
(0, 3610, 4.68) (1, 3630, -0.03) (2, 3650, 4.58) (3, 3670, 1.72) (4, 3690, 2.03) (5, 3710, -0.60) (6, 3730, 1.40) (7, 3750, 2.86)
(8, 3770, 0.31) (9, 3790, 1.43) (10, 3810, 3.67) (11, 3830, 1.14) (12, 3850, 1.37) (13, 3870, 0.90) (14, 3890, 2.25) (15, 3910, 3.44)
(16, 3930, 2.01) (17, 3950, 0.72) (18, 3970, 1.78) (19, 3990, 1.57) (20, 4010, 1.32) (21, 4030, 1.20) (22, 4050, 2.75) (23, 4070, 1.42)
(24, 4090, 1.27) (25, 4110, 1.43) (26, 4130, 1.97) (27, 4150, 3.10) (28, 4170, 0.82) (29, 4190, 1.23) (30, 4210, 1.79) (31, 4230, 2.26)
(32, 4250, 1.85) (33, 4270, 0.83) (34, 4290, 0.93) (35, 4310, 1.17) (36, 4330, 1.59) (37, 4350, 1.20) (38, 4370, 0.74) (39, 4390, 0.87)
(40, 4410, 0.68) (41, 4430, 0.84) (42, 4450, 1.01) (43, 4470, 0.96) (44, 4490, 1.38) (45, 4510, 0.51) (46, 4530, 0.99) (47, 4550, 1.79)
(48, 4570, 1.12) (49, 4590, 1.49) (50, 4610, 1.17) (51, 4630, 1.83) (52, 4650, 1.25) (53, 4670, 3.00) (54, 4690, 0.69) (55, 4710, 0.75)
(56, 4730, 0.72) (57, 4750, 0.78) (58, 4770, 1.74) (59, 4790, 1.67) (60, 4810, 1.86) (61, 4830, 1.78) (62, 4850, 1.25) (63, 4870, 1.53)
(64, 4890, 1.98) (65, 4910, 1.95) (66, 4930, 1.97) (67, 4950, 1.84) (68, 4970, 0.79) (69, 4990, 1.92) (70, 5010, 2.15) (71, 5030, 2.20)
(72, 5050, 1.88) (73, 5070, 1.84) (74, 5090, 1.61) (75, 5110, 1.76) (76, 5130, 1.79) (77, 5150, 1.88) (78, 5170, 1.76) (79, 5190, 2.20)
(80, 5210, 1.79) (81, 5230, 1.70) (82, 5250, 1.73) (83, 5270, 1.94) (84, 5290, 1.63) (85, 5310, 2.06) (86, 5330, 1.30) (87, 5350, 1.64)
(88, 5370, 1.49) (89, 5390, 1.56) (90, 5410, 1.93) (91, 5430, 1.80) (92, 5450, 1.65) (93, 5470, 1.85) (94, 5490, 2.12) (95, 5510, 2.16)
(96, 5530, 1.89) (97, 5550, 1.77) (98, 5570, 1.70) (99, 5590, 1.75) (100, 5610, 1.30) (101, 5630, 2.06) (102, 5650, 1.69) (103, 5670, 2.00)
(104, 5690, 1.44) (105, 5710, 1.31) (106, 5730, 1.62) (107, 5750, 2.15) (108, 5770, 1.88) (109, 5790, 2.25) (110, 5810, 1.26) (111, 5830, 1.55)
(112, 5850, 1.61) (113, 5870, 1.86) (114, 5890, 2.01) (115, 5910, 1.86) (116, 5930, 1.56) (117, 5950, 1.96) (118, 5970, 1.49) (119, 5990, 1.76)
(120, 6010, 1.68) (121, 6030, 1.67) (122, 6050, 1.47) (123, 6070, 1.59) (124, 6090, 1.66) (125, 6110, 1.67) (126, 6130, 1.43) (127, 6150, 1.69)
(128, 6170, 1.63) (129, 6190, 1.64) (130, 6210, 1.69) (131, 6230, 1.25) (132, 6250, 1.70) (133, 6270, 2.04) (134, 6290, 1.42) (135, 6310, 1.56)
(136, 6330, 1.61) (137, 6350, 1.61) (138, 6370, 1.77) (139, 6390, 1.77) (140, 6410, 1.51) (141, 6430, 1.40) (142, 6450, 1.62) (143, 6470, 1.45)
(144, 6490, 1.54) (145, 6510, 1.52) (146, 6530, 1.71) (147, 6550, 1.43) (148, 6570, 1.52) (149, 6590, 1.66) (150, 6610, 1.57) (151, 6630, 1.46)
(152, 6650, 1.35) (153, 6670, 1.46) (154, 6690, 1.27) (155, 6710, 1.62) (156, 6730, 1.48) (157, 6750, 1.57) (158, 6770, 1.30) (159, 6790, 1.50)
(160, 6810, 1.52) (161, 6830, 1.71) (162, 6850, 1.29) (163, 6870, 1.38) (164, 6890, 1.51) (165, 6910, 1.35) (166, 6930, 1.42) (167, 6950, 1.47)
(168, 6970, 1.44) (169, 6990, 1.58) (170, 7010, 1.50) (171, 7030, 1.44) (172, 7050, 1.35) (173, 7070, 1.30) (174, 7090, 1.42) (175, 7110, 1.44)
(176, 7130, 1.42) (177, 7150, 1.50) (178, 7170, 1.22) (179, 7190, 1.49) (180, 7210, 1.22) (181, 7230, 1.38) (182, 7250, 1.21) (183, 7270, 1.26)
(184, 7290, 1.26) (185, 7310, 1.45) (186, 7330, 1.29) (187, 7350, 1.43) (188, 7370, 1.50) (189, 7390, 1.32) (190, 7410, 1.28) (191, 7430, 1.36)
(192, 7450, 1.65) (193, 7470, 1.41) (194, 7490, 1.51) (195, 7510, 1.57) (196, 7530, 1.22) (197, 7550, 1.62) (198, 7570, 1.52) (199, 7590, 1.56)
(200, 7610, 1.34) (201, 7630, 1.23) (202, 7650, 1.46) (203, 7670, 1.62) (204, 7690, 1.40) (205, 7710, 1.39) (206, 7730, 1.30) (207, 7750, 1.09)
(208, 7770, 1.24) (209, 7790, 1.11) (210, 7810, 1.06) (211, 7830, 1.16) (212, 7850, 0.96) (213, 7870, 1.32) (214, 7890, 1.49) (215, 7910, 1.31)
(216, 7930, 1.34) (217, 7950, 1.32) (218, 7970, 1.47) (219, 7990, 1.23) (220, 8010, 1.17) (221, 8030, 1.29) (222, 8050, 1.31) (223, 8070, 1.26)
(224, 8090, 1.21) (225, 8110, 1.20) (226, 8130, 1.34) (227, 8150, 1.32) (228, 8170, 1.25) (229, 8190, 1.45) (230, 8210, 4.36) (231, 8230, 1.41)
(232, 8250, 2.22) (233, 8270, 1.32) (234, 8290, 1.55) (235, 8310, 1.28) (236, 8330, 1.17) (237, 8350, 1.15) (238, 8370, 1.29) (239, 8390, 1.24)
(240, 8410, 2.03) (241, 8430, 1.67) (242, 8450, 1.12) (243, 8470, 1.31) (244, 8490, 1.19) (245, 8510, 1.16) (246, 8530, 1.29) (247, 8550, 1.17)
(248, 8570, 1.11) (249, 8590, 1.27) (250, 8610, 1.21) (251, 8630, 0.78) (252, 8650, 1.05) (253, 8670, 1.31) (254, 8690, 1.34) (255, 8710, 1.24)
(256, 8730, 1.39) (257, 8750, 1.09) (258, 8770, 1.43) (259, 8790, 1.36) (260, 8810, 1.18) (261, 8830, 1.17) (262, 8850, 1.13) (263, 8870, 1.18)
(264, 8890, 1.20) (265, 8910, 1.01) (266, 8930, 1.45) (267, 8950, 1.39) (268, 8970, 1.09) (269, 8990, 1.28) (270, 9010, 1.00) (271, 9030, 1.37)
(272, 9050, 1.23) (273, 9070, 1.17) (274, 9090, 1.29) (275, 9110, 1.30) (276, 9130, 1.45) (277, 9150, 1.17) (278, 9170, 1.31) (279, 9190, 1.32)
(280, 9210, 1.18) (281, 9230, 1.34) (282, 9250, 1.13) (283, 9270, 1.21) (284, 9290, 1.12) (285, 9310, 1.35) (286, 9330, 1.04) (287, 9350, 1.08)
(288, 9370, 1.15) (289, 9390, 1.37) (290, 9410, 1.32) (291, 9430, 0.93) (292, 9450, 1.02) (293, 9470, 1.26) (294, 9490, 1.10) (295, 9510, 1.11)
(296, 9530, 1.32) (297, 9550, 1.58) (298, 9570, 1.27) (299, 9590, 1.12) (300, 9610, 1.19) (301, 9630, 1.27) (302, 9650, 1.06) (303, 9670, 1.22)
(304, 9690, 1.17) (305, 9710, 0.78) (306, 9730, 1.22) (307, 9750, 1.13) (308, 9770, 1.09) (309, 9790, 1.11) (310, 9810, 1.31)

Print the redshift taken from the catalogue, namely 0.25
